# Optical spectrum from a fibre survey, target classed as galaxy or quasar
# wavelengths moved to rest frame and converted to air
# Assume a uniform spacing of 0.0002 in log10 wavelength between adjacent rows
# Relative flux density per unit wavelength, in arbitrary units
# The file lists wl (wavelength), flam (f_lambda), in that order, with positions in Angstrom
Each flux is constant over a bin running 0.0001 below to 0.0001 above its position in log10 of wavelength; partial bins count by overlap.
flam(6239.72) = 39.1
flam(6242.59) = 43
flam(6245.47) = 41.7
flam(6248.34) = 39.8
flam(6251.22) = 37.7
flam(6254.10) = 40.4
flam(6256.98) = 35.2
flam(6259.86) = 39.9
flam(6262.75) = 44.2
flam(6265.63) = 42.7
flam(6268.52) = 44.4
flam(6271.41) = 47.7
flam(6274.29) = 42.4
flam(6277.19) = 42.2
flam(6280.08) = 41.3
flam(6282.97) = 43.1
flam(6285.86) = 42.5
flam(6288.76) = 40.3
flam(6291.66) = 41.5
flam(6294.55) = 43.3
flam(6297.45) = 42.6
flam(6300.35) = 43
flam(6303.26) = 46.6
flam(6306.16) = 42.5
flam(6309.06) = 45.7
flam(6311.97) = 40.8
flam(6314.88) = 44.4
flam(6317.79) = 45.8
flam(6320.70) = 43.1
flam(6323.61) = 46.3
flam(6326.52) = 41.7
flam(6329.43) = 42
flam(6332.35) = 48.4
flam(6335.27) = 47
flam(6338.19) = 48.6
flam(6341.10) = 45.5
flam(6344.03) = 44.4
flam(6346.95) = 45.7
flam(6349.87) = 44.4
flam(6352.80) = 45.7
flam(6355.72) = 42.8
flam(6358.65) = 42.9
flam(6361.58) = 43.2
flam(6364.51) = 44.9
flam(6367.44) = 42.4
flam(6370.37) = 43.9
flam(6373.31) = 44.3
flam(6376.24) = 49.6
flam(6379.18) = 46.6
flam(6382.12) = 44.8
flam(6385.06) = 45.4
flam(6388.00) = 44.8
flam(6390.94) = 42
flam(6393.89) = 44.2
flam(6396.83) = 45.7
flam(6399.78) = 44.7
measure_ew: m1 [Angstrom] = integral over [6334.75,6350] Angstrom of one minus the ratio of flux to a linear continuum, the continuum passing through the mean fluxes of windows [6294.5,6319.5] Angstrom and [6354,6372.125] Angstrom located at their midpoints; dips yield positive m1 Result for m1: -0.8 Angstrom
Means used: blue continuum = 43.9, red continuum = 43.4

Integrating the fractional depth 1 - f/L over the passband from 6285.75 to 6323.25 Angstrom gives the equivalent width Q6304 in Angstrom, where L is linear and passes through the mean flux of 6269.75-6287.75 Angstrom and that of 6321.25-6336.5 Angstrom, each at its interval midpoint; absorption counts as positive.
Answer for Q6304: 0.6 Angstrom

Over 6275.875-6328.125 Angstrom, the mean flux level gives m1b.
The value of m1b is 43.2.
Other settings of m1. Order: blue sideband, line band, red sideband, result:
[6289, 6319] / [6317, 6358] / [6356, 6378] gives -1.01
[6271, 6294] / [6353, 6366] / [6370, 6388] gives 0.42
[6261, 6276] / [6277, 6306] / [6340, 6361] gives 1.02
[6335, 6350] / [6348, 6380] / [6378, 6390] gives 0.71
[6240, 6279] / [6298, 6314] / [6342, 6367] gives -0.31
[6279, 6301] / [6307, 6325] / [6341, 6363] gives -0.51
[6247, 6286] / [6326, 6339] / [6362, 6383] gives -0.55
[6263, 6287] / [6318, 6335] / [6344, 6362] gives -0.27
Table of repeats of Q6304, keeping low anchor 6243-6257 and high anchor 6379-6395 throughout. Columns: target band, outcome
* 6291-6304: -0.6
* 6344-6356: -0.5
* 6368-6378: -0.4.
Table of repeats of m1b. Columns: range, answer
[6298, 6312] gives 43.9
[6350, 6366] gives 43.9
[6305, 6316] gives 43.3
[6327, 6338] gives 45.7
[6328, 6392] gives 45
